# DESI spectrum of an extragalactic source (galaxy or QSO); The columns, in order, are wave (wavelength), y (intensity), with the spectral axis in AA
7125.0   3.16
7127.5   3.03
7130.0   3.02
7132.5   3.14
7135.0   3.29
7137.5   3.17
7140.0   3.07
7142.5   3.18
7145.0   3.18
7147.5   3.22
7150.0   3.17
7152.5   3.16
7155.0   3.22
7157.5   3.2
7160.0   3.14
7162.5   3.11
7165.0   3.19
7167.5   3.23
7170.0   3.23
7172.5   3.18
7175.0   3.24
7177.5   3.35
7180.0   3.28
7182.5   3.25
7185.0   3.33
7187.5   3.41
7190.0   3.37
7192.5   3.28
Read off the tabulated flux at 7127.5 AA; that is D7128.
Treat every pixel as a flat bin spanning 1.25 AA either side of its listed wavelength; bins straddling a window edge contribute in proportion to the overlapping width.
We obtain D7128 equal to 3.03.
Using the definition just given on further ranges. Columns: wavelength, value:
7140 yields 3.07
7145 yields 3.18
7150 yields 3.17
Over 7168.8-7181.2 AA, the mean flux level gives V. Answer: 3.26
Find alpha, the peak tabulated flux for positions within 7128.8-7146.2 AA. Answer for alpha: 3.29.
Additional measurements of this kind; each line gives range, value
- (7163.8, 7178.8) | 3.35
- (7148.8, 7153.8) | 3.17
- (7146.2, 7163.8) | 3.22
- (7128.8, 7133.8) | 3.14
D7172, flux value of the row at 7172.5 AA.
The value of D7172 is 3.18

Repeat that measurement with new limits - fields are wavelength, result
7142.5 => 3.18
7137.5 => 3.17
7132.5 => 3.14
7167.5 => 3.23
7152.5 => 3.16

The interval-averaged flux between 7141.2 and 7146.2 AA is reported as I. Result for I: 3.18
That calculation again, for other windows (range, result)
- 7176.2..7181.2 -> 3.31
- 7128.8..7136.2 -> 3.15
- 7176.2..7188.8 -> 3.32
